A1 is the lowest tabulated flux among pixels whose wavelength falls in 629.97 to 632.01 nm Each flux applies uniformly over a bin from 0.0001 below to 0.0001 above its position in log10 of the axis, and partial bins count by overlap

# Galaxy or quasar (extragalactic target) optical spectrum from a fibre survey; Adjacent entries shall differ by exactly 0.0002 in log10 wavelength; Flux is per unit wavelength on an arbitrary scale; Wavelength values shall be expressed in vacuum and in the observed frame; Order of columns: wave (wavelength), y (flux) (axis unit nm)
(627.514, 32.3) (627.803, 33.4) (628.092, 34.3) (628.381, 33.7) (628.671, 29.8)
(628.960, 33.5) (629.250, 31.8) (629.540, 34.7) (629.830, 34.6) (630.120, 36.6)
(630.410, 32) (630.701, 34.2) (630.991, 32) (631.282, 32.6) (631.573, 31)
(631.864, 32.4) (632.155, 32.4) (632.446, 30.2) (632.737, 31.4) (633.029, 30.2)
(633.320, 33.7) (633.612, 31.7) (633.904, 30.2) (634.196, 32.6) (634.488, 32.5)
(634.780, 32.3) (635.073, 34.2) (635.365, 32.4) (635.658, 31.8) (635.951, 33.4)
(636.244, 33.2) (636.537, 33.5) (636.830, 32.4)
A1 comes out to 31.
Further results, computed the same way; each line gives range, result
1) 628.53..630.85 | 29.8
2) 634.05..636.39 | 31.8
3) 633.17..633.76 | 31.7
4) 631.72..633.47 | 30.2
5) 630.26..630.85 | 32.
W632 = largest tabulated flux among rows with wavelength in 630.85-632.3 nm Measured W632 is 32.6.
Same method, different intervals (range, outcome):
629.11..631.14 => 36.6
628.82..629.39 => 33.5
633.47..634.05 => 31.7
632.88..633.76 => 33.7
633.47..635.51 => 34.2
